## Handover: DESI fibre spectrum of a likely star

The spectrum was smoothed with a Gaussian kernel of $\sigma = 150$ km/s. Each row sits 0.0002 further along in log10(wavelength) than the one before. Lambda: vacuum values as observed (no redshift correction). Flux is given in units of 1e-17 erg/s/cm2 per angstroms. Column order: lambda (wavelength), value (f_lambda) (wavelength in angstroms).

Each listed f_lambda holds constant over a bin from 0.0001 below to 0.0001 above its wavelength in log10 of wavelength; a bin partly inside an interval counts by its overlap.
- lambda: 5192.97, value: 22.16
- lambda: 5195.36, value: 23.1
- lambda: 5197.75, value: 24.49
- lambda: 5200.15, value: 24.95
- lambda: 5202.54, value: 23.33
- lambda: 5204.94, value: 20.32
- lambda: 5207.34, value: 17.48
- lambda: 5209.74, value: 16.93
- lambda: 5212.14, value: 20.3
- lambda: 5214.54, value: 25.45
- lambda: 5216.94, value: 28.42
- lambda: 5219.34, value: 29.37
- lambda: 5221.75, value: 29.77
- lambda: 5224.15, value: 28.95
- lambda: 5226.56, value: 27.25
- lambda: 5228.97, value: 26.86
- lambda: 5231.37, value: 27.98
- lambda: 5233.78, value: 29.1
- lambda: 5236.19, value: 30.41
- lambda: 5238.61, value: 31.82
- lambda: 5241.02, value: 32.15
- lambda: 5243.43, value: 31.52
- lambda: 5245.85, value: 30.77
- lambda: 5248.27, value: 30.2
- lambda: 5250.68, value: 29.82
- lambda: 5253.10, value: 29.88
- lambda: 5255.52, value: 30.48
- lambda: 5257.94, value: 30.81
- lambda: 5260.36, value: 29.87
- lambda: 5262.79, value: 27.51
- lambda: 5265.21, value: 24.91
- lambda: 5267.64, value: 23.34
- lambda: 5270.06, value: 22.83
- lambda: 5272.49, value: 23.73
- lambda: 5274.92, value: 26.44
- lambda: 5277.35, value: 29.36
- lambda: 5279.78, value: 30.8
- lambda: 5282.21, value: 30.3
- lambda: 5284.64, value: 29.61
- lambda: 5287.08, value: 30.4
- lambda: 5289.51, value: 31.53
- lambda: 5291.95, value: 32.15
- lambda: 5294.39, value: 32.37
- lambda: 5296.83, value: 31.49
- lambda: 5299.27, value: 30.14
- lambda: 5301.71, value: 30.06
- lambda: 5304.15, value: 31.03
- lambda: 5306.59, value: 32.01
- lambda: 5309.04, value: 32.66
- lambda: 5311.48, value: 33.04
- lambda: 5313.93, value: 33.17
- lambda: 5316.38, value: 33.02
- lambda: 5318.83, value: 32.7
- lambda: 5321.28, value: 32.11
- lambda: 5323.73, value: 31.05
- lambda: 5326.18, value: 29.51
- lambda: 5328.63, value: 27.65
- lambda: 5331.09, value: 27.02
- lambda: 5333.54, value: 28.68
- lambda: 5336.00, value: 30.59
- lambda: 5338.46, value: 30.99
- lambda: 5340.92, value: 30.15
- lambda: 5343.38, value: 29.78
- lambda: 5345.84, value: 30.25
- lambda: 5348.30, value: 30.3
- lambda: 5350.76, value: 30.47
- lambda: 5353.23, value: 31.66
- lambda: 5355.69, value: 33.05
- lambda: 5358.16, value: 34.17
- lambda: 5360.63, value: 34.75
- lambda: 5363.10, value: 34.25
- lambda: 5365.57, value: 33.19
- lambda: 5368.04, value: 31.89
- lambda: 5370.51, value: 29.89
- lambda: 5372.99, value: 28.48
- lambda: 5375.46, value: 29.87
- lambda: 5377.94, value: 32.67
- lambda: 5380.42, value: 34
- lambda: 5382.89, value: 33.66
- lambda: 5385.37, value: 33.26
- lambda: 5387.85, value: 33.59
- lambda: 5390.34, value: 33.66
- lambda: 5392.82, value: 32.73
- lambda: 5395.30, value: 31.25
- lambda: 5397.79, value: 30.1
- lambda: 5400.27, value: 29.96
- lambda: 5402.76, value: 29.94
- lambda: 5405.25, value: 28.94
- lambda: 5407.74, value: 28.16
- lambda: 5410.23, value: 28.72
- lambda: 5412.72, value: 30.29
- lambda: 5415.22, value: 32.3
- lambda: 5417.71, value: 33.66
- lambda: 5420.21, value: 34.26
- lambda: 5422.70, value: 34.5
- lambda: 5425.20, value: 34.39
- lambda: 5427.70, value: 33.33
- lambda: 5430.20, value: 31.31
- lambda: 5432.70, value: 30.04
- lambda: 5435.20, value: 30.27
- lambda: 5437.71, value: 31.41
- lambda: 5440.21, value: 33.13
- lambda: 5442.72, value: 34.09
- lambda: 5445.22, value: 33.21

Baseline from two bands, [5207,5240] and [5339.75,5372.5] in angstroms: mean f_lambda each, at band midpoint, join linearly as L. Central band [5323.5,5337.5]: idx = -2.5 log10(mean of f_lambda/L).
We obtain 0.065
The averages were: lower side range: 26.7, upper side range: 31.8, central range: 29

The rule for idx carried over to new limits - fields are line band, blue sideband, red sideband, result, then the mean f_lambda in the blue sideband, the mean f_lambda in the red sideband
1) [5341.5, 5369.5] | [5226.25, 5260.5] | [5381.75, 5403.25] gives -0.02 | 30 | 32.1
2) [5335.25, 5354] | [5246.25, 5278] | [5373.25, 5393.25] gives 0.02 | 27.7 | 32.7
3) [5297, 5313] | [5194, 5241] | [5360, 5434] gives -0.10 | 25.8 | 31.9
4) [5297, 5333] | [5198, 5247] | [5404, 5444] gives -0.07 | 26.6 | 31.8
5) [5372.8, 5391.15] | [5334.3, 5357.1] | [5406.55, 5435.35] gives -0.04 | 30.8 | 31.8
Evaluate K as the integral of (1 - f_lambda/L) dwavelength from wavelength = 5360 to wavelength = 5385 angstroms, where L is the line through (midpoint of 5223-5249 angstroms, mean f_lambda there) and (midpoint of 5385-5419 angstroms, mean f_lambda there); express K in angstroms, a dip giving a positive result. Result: -1.1 angstroms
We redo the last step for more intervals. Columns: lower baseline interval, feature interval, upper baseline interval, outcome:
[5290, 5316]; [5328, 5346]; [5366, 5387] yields 1.37 angstroms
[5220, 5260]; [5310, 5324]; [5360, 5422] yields -0.82 angstroms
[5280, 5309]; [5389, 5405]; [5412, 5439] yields 0.47 angstroms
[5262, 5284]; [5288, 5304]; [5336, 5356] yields -1.91 angstroms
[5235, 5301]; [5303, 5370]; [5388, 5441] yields -2.21 angstroms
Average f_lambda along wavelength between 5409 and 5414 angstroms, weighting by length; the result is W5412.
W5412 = 29.5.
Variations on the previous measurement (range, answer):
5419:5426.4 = 34.4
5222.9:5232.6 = 27.8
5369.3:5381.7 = 31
